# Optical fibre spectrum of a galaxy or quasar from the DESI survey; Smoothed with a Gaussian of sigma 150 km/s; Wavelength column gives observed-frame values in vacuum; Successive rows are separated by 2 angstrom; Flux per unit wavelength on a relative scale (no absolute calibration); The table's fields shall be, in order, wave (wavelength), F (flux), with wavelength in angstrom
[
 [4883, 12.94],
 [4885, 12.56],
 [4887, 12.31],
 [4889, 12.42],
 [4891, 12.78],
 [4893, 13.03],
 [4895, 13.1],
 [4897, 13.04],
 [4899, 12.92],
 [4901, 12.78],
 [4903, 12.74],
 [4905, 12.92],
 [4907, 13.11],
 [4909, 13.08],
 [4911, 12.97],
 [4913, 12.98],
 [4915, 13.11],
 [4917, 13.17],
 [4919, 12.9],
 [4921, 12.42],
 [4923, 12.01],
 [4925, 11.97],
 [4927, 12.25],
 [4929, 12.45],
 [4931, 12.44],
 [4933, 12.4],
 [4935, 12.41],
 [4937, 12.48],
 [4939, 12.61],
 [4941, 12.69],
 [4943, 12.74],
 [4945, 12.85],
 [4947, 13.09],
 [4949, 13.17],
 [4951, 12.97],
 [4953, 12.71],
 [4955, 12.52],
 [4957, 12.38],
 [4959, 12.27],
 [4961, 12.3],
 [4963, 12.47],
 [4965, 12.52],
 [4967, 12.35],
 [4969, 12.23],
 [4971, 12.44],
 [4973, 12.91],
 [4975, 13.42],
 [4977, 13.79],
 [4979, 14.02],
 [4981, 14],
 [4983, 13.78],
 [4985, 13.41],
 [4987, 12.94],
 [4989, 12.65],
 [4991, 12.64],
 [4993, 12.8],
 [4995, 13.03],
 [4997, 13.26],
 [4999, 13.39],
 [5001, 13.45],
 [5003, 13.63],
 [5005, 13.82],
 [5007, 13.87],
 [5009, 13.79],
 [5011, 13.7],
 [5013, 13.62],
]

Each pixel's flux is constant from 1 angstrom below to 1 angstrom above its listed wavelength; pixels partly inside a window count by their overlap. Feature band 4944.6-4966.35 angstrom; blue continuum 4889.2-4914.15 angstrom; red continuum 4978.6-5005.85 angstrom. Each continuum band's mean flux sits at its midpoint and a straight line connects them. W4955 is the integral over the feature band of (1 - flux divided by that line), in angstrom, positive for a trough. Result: 0.86 angstrom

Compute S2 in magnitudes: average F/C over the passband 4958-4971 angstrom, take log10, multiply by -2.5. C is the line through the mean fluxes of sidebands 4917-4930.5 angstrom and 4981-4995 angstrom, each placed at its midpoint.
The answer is 0.04 mag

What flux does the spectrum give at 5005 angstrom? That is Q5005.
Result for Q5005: 13.82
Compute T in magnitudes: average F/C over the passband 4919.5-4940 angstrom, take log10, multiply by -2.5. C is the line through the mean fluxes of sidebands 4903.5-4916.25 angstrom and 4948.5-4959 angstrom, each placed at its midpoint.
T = 0.04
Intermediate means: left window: 13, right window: 12.7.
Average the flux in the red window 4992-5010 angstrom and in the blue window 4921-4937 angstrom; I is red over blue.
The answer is 1.09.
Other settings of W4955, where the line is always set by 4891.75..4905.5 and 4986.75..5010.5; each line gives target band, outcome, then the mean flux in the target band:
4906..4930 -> 0.6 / 12.7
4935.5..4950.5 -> 0.3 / 12.8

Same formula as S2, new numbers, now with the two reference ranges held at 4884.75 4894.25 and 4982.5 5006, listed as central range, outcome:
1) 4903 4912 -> -0.02 mag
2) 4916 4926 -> 0.03 mag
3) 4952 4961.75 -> 0.05 mag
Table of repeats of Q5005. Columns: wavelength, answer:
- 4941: 12.69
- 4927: 12.25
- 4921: 12.42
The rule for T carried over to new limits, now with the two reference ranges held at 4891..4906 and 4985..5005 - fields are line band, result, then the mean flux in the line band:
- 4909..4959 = 0.03 mag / 12.7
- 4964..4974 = 0.05 mag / 12.5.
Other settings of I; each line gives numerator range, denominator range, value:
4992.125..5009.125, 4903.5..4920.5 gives 1.03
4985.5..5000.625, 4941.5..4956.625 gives 1.01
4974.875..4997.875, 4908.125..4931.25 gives 1.05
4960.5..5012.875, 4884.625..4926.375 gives 1.03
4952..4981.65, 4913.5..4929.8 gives 1.02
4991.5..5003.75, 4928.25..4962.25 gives 1.05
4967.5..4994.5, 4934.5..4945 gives 1.04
